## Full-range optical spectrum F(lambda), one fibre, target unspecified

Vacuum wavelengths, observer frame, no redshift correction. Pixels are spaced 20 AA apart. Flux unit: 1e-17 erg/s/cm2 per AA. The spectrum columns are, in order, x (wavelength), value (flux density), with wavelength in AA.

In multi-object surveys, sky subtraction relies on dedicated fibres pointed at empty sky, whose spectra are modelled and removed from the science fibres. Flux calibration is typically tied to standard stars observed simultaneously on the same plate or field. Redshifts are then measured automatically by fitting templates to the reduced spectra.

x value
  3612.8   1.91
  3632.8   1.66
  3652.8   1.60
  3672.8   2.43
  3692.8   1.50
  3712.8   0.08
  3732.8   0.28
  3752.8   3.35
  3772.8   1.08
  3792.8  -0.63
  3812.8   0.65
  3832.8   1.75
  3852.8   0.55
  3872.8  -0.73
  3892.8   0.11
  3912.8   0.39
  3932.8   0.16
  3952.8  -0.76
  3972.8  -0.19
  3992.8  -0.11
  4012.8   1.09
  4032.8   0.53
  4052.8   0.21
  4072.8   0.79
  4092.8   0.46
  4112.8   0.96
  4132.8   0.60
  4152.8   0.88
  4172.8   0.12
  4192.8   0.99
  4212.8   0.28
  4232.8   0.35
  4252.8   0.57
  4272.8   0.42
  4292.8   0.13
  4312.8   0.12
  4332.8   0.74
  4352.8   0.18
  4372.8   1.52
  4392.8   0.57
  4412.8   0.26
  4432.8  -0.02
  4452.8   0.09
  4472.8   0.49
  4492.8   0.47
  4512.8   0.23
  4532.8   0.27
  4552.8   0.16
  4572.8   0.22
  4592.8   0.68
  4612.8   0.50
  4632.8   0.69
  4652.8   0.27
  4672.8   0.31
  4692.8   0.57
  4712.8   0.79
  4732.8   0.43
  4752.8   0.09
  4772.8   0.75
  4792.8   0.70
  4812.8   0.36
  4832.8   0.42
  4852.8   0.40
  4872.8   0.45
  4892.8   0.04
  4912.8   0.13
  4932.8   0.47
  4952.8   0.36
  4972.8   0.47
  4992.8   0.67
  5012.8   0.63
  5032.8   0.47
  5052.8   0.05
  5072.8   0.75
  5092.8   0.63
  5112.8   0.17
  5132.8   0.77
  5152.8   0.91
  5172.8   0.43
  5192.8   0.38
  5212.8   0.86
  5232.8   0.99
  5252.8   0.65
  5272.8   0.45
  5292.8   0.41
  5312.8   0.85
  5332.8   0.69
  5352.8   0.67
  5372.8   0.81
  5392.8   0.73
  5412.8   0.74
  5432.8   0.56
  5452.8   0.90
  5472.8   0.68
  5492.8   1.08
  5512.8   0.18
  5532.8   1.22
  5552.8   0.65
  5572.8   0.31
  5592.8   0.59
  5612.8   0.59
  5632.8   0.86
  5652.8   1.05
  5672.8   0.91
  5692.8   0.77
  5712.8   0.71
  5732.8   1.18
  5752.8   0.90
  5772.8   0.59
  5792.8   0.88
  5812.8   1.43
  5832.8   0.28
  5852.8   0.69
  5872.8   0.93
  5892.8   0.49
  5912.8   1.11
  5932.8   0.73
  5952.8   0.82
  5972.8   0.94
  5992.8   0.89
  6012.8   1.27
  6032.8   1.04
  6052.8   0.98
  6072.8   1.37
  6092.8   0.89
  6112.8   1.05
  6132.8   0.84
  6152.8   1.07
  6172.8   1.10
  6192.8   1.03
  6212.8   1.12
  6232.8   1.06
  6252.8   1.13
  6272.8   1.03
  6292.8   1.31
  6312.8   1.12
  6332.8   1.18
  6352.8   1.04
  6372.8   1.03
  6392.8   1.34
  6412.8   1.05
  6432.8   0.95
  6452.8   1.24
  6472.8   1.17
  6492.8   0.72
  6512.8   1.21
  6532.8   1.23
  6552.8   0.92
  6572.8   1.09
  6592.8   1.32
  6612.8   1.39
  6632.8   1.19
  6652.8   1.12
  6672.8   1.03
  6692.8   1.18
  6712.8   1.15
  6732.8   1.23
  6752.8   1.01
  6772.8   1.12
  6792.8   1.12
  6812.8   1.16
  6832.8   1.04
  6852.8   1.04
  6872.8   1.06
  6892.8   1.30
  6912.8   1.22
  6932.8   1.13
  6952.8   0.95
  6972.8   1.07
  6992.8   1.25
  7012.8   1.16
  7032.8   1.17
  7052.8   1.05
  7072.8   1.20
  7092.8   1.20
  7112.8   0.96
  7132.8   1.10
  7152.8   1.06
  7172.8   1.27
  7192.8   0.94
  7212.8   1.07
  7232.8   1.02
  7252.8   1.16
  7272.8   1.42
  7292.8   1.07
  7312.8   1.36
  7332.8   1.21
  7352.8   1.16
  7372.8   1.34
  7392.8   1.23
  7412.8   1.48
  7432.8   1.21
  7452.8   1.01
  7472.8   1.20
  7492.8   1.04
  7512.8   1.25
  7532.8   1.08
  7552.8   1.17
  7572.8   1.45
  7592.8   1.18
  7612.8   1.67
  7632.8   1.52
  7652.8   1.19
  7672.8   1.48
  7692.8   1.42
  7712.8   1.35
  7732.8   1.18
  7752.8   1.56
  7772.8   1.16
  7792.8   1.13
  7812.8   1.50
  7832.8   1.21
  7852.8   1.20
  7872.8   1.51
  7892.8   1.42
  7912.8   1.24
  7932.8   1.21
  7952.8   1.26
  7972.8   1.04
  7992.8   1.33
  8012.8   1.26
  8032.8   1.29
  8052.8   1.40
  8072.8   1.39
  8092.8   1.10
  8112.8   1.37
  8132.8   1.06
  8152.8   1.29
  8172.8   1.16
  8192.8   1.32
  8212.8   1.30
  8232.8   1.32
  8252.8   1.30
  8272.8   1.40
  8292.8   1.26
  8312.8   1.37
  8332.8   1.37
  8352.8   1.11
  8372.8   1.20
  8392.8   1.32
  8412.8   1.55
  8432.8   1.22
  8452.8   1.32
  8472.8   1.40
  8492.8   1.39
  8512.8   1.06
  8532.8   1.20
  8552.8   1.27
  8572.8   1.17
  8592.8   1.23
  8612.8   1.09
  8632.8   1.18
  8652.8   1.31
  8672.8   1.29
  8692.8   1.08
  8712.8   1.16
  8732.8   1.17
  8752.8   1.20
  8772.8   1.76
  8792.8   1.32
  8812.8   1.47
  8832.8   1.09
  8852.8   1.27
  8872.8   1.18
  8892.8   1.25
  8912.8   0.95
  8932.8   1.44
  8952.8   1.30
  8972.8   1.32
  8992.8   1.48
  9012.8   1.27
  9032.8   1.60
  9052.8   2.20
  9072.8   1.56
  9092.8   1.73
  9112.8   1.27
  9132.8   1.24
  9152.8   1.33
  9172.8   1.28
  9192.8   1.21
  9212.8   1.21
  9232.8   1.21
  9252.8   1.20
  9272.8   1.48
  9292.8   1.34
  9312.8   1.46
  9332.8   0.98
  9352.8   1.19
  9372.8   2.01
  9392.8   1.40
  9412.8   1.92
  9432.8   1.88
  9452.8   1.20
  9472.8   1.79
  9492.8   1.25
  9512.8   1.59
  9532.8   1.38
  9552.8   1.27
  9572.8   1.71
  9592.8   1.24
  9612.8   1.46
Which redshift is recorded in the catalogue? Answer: 0.379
